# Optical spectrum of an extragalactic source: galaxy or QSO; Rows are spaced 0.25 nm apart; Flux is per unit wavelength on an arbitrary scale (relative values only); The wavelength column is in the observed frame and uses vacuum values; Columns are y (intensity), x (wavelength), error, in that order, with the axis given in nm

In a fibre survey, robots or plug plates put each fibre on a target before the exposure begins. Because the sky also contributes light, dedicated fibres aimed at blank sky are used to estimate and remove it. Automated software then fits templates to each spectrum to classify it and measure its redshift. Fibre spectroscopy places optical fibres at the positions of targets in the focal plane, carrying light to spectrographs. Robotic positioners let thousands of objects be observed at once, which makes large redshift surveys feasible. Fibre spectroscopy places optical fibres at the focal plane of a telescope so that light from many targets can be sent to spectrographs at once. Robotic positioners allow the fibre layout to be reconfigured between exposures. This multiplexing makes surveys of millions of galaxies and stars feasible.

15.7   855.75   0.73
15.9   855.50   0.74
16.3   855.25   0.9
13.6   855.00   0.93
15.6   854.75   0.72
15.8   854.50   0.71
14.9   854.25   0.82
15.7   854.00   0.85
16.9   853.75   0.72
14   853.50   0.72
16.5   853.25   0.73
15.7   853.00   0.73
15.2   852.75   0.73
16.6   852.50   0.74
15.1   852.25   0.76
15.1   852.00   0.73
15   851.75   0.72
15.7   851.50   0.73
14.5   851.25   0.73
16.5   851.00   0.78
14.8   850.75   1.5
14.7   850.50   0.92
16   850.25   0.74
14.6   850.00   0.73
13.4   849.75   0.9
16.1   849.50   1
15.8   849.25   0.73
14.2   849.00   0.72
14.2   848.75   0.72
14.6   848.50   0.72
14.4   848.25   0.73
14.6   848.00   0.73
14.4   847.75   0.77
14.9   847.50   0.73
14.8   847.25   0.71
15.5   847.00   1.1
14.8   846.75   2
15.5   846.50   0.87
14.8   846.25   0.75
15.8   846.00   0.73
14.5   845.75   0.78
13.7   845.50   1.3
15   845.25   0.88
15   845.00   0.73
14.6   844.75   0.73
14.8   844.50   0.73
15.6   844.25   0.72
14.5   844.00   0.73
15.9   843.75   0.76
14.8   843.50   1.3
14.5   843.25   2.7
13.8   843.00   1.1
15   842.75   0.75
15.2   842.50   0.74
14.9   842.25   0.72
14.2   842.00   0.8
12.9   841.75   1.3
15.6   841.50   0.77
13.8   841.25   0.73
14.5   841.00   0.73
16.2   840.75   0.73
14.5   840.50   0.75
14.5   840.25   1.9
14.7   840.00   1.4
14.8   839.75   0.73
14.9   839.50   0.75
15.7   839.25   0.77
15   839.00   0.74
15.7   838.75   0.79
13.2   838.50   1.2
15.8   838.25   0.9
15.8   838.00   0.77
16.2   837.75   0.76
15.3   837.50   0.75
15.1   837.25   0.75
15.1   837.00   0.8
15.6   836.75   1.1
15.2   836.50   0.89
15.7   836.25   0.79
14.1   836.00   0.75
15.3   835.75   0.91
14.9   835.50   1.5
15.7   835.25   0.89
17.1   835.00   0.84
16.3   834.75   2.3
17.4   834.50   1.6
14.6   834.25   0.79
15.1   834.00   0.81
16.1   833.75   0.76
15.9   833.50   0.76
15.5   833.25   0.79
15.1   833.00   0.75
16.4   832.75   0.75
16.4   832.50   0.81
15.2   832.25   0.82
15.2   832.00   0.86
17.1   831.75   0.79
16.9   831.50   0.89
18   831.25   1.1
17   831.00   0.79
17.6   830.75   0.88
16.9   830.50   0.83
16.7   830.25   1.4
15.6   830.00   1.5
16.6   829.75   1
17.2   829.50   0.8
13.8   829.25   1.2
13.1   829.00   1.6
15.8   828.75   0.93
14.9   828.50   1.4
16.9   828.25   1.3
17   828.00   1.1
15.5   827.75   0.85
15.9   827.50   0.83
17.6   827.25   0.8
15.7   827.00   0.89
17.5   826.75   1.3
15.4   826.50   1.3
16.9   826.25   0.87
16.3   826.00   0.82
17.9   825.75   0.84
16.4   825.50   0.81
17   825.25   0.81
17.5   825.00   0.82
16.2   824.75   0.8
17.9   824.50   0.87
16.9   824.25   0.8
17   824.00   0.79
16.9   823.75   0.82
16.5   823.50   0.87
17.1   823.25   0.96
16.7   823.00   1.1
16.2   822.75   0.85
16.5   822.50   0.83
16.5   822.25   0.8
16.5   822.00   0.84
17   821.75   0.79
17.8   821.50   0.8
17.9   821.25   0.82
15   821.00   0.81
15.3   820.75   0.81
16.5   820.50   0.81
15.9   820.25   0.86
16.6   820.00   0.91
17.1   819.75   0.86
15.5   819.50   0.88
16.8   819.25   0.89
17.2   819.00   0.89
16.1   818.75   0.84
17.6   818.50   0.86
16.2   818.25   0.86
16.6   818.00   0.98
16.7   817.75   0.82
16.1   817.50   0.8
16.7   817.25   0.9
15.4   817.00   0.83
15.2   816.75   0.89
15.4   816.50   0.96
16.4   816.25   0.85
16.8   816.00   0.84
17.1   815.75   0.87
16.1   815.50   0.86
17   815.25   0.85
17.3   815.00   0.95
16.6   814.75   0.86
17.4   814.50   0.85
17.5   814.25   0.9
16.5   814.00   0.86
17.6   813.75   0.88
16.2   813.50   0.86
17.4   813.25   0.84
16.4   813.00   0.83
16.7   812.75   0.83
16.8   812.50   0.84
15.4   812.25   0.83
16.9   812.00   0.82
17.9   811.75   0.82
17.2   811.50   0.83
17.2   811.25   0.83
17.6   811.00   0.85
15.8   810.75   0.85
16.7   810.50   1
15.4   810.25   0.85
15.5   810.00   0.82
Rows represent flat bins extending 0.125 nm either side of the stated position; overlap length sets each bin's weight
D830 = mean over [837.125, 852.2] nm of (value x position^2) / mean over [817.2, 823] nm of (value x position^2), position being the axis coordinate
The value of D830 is 1.0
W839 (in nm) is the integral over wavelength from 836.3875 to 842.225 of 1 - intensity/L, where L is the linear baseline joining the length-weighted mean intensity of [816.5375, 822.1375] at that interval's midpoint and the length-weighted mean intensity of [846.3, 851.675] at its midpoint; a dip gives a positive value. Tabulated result 0.18 nm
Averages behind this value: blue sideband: 16.4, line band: 15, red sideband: 15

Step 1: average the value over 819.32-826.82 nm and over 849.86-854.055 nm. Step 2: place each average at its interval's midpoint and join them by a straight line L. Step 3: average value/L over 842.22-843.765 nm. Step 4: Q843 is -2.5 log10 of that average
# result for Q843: 0.073 mag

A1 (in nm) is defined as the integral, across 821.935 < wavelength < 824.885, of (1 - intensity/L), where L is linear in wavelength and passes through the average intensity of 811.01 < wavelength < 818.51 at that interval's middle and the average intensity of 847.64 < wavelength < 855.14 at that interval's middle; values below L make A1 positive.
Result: -0.08 nm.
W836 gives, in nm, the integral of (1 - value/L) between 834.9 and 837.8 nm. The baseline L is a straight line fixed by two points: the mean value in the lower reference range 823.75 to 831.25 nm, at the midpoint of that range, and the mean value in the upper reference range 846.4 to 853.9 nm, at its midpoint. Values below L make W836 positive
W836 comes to 0.10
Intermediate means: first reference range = 16.5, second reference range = 15.1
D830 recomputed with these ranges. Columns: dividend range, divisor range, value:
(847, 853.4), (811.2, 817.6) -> 0.99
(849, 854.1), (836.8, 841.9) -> 1.06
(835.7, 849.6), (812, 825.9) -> 0.95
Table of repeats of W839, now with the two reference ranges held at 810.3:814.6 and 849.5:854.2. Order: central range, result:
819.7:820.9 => 0.03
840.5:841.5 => 0.06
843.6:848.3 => 0.20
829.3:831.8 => -0.11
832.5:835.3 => 0.01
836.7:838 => 0.03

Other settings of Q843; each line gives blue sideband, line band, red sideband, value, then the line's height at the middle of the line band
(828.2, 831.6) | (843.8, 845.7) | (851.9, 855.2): 0.07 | 15.7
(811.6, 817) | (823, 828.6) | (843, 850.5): -0.04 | 16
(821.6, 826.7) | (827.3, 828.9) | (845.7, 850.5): 0.03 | 16.5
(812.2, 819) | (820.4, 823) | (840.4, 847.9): -0.02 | 16.2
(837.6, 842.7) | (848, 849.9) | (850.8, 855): 0.05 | 15.3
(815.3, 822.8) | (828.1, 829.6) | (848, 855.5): 0.05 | 16.1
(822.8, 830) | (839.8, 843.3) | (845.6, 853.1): 0.07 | 15.5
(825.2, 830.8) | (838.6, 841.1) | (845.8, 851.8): 0.03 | 15.5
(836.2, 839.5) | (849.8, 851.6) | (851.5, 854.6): 0.02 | 15.5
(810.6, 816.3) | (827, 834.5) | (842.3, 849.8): -0.02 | 15.8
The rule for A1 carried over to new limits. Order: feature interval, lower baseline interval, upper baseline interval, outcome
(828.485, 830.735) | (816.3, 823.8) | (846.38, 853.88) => 0.04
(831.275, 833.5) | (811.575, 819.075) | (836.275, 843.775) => -0.09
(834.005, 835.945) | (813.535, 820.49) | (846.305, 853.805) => 0.00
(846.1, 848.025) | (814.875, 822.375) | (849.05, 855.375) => 0.07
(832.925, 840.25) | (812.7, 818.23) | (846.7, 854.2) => 0.15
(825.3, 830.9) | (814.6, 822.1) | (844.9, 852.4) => -0.09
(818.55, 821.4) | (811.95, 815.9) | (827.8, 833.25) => 0.03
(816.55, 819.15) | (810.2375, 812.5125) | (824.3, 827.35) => 0.07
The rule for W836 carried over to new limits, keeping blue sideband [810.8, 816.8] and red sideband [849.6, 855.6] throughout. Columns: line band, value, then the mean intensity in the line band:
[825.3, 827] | -0.036 nm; 16.7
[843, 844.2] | 0.063 nm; 14.8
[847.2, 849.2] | 0.123 nm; 14.6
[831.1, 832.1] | -0.045 nm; 16.8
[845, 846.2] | 0.063 nm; 14.8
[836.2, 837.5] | 0.050 nm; 15.3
